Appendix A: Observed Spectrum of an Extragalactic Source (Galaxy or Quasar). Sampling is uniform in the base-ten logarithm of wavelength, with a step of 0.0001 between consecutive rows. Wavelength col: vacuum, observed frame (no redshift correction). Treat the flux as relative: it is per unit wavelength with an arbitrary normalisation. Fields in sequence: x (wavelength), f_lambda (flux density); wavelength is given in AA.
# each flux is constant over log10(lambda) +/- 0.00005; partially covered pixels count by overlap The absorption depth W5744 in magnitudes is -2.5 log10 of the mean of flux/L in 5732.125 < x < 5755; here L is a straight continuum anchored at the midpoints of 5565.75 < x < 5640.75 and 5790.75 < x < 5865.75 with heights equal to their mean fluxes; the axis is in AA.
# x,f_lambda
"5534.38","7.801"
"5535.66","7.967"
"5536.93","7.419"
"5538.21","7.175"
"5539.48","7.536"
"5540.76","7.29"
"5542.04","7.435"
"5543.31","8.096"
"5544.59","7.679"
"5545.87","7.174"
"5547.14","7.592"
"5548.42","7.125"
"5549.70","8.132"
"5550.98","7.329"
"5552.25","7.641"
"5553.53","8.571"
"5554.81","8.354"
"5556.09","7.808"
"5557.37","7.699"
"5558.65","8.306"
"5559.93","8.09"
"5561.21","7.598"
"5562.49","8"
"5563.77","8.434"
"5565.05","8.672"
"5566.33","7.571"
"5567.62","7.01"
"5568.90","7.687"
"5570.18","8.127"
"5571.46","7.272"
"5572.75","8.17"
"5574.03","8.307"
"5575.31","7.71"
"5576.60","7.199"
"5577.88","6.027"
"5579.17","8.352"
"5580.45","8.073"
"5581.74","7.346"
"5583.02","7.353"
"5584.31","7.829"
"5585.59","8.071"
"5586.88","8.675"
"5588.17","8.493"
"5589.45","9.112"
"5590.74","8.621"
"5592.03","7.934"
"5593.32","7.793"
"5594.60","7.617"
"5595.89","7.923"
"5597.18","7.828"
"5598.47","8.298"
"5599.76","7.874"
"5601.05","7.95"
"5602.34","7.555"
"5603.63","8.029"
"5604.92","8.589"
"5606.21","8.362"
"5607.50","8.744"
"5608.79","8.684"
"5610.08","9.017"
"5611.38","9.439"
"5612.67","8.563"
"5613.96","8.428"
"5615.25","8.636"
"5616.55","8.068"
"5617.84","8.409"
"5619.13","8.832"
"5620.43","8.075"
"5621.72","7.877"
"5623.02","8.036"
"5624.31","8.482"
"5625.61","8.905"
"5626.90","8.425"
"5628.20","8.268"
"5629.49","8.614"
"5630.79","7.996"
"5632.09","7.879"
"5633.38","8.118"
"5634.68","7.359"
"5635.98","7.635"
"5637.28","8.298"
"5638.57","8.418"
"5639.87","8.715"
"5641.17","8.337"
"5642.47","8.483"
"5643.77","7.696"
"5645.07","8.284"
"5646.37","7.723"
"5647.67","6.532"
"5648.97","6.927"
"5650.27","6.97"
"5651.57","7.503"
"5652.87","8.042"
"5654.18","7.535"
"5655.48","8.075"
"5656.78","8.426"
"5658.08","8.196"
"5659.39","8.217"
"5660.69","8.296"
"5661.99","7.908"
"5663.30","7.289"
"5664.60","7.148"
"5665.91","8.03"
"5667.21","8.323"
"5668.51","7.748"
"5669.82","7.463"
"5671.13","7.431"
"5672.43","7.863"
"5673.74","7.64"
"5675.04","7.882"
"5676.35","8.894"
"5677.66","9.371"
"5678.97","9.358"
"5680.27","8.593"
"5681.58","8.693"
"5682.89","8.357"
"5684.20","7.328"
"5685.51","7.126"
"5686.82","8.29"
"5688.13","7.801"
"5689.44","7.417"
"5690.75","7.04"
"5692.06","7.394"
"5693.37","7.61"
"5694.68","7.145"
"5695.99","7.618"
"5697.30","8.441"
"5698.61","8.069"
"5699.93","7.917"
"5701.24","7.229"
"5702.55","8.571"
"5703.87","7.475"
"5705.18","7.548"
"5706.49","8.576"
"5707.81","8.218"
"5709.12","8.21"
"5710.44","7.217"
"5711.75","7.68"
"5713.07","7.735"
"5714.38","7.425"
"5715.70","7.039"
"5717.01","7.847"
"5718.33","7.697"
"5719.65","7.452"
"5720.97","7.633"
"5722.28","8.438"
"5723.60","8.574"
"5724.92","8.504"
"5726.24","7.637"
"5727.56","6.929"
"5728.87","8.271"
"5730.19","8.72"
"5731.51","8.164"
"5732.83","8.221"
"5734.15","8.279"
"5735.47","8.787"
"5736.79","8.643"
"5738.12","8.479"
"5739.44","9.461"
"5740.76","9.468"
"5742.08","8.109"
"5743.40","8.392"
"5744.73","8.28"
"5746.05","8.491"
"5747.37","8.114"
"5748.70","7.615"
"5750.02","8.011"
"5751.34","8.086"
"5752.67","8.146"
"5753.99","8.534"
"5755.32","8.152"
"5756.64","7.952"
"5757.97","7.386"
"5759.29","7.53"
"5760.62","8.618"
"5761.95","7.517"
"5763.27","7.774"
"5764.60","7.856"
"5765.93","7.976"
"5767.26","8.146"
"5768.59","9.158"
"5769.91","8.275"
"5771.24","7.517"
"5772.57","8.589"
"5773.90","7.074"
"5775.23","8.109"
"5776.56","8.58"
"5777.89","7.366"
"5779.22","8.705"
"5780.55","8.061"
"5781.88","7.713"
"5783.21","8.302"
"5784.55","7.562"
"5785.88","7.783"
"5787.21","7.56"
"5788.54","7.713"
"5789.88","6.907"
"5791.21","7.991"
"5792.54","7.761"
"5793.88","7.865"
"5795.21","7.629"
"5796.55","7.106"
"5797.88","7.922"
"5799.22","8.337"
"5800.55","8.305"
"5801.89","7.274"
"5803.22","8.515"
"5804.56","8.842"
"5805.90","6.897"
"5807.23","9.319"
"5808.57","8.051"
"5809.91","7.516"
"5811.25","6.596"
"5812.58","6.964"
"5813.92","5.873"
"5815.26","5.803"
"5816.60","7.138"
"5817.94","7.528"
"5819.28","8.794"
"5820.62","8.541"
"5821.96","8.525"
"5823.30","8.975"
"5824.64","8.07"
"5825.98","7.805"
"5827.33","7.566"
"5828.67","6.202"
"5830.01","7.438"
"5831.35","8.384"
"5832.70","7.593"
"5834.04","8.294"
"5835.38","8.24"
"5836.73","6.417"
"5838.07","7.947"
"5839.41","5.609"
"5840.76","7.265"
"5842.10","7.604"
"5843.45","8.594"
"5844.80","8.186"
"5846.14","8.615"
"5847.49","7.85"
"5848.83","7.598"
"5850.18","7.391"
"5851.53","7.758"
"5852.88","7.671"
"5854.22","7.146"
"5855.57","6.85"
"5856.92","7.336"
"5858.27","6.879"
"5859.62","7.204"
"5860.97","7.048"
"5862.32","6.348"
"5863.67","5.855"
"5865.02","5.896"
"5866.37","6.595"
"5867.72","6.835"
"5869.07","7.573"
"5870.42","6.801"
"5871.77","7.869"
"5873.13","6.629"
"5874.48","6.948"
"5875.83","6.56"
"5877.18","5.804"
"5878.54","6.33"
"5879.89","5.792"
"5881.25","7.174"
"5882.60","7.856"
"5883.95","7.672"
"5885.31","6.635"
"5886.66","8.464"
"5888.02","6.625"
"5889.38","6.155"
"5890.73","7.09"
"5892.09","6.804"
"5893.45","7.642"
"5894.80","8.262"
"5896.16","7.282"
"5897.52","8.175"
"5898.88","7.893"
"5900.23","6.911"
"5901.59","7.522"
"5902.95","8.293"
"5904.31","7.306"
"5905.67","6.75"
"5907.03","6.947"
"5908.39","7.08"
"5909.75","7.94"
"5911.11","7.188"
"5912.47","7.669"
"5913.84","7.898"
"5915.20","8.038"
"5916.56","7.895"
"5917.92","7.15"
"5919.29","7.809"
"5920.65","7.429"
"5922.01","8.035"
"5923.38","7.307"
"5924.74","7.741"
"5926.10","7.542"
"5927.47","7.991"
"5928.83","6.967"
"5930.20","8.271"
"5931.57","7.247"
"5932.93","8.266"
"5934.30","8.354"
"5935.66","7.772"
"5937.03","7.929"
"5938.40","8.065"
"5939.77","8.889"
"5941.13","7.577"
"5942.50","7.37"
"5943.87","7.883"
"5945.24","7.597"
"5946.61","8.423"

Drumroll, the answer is -0.09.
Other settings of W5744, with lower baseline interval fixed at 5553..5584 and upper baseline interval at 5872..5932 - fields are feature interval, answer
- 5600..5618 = -0.093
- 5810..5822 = 0.031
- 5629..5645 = -0.056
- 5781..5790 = -0.028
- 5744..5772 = -0.071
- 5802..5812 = -0.063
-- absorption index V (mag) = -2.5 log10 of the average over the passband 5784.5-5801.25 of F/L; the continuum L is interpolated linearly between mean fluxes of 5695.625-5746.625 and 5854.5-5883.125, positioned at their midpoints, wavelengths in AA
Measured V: -0.04 mag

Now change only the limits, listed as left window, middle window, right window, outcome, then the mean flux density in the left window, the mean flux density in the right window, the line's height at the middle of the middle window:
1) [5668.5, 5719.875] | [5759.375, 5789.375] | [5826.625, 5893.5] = -0.064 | 7.86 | 7.17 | 7.53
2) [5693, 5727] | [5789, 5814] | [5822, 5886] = -0.035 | 7.83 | 7.26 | 7.47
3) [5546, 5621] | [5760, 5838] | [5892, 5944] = 0.000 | 8.05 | 7.68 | 7.81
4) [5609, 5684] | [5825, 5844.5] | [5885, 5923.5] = 0.018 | 8.13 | 7.46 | 7.64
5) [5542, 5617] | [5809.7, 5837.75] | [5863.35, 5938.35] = -0.007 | 8.01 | 7.33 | 7.49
